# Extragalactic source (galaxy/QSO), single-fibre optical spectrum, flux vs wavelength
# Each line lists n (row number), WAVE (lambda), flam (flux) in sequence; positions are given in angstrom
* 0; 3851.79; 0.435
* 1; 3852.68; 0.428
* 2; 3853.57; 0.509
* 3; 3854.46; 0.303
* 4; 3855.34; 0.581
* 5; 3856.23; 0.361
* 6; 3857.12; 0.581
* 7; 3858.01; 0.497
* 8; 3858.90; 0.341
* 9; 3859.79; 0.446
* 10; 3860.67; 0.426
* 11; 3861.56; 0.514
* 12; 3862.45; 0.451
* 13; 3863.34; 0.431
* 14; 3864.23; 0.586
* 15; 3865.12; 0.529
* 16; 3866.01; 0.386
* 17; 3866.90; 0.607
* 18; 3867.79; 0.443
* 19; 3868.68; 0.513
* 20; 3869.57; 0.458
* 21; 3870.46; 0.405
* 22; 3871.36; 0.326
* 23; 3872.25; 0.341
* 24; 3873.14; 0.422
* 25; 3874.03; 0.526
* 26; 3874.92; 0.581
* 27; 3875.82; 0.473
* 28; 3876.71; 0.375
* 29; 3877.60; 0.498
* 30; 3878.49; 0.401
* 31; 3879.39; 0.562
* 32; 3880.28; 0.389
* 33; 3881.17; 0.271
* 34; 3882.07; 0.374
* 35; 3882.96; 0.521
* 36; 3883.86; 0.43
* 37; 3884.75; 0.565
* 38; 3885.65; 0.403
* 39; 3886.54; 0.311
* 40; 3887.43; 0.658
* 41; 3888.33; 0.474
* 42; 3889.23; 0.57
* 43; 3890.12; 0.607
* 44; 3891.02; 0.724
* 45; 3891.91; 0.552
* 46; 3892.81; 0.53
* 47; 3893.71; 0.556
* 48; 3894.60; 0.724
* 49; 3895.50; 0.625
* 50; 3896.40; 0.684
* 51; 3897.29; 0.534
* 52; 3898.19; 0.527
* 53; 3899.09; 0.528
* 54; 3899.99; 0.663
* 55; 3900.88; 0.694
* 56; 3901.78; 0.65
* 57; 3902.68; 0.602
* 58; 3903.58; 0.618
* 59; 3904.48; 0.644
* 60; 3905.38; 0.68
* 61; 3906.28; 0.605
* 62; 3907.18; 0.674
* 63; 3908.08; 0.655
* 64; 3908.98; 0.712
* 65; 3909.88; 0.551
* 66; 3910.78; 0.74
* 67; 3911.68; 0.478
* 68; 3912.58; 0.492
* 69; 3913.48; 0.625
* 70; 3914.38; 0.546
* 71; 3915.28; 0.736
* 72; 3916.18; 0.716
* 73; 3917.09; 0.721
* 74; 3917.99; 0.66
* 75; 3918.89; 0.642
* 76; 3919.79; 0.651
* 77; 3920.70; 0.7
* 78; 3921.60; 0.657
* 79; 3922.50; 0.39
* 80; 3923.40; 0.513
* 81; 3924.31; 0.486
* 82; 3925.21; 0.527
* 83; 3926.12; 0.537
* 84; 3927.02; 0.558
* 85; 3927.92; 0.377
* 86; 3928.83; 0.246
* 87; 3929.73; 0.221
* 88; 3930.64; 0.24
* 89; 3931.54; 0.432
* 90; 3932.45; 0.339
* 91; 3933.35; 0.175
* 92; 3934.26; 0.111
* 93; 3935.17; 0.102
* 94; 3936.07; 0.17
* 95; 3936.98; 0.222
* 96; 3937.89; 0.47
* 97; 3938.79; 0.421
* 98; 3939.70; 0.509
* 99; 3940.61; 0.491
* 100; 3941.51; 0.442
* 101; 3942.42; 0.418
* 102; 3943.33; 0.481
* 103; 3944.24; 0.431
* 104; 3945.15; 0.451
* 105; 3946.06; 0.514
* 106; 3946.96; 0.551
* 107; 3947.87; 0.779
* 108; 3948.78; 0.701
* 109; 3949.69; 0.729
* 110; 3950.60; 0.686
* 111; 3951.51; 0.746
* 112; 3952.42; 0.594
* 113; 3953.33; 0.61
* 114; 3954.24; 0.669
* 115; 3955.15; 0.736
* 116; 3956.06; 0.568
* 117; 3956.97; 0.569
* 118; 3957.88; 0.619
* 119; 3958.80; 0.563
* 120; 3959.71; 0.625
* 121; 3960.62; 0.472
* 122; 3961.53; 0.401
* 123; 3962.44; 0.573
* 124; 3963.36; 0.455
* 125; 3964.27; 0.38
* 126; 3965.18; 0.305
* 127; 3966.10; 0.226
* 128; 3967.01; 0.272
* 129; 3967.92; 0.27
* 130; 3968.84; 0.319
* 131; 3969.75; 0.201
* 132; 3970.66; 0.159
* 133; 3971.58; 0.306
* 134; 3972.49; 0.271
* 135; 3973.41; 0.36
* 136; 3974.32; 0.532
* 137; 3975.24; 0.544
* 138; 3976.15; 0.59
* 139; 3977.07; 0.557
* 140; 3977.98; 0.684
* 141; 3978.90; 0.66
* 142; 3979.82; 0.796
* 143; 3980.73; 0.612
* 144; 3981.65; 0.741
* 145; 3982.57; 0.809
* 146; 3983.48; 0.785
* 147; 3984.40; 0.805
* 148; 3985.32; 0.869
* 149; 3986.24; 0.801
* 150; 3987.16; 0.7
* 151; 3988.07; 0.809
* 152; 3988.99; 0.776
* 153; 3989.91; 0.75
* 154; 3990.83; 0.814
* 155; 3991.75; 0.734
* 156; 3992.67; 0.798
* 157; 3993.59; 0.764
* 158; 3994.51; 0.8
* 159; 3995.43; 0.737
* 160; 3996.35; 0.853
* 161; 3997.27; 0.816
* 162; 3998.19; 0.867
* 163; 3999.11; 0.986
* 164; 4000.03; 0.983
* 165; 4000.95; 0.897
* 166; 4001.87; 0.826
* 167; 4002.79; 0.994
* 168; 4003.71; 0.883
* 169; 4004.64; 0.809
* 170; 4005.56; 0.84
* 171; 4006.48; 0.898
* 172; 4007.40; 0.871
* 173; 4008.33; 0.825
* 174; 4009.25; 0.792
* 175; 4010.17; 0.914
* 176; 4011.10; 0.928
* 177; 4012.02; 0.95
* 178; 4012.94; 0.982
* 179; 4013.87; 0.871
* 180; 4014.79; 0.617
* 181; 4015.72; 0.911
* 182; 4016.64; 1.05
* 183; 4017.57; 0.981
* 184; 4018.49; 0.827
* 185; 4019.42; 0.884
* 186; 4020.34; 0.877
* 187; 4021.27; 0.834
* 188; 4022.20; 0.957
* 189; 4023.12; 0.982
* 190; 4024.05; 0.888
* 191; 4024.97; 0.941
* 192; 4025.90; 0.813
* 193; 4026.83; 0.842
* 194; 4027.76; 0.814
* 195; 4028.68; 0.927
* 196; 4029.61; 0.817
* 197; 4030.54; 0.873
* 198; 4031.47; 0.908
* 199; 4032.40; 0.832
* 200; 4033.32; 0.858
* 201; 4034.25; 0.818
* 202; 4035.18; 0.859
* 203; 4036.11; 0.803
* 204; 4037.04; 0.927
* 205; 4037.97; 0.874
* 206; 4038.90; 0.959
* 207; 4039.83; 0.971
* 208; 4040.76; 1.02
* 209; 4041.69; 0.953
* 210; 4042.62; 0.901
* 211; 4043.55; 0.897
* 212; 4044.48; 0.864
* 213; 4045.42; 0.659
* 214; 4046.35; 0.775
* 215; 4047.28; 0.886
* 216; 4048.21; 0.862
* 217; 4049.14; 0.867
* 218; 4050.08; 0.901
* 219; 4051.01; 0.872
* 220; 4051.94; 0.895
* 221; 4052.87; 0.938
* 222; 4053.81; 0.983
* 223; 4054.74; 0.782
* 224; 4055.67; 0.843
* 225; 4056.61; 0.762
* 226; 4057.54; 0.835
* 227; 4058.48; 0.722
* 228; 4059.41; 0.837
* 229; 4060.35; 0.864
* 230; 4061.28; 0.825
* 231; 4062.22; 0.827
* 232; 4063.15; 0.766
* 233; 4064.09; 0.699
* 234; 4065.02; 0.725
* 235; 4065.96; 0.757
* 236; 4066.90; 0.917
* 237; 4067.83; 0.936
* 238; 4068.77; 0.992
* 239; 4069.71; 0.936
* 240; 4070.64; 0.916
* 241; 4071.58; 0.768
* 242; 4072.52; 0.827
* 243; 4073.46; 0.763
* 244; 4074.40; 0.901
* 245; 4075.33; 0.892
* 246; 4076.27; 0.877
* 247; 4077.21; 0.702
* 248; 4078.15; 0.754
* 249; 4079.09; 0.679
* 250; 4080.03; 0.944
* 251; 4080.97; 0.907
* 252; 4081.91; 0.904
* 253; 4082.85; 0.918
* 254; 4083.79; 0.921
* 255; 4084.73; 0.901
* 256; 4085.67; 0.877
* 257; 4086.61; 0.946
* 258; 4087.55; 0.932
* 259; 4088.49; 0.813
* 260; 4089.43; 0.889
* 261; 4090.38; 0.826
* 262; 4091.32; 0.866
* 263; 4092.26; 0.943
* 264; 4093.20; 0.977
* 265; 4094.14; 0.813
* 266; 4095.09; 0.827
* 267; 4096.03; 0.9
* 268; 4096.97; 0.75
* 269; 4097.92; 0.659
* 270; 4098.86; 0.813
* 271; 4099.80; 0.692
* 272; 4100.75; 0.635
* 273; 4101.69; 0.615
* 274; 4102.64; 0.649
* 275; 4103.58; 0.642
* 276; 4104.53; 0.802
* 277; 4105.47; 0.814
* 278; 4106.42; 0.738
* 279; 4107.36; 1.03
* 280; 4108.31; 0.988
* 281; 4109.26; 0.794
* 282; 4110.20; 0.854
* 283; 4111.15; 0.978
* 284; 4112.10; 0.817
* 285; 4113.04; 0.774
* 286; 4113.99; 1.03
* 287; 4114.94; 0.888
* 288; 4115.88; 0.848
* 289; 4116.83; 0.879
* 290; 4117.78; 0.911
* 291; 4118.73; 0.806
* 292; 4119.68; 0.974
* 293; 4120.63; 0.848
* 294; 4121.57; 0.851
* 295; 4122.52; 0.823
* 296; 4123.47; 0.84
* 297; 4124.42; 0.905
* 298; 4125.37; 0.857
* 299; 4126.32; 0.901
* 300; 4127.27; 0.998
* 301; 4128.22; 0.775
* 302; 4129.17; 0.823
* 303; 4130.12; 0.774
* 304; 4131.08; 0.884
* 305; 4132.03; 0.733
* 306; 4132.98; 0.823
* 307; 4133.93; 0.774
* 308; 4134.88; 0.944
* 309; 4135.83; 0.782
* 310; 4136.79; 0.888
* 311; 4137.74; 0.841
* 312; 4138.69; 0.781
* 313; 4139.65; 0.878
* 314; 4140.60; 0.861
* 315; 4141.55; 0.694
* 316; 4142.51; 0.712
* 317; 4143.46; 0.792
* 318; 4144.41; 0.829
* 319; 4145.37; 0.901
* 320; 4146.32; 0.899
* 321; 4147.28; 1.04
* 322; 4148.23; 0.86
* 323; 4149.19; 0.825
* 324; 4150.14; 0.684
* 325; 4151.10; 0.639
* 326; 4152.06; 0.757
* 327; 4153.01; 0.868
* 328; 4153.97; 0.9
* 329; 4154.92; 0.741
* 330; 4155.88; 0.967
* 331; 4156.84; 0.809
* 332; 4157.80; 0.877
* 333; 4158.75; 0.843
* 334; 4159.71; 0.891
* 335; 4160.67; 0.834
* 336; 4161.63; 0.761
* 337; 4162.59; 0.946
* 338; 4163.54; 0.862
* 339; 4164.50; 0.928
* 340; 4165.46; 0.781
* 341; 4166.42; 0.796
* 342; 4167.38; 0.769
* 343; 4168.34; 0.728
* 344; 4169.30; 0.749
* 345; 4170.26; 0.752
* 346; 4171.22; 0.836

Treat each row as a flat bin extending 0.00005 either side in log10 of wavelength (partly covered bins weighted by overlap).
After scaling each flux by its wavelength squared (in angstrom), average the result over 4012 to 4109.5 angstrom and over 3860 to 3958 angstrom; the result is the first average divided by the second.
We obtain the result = 1.77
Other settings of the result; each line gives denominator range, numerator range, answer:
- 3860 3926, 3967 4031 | 1.48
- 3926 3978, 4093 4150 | 2.03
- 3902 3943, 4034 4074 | 1.83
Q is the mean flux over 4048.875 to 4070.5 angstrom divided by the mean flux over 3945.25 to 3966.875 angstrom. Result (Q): 1.51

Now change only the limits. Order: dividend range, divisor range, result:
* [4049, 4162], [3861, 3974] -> 1.68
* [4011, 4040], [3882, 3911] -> 1.50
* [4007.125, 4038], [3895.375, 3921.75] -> 1.39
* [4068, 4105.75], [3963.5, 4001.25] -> 1.32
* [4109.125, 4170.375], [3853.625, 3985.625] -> 1.64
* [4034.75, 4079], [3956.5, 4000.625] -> 1.39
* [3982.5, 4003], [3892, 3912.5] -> 1.33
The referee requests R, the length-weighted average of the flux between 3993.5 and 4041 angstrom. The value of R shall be 0.88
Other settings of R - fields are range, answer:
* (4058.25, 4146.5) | 0.838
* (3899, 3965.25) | 0.532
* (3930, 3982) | 0.47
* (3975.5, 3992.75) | 0.738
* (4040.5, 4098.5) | 0.852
